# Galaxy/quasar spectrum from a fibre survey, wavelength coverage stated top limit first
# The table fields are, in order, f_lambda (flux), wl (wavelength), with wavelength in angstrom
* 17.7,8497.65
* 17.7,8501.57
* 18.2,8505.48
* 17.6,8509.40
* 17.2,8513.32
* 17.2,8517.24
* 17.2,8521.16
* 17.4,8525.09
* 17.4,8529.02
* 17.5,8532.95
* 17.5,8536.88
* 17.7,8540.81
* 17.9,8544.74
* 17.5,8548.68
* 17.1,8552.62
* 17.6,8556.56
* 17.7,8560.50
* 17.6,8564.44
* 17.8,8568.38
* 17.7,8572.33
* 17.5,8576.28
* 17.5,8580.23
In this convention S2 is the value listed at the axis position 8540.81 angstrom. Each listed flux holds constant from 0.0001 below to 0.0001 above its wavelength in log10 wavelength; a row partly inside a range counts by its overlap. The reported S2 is 17.7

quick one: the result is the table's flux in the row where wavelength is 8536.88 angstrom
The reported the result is 17.5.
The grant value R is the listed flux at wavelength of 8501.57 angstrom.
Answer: 17.7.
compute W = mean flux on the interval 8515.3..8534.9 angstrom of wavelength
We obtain 17.3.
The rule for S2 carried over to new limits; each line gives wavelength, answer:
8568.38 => 17.8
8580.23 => 17.5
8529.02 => 17.4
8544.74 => 17.9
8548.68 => 17.5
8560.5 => 17.7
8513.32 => 17.2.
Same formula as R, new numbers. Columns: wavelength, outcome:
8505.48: 18.2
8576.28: 17.5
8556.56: 17.6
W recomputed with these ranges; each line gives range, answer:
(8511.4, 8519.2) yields 17.2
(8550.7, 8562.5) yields 17.5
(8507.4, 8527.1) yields 17.3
